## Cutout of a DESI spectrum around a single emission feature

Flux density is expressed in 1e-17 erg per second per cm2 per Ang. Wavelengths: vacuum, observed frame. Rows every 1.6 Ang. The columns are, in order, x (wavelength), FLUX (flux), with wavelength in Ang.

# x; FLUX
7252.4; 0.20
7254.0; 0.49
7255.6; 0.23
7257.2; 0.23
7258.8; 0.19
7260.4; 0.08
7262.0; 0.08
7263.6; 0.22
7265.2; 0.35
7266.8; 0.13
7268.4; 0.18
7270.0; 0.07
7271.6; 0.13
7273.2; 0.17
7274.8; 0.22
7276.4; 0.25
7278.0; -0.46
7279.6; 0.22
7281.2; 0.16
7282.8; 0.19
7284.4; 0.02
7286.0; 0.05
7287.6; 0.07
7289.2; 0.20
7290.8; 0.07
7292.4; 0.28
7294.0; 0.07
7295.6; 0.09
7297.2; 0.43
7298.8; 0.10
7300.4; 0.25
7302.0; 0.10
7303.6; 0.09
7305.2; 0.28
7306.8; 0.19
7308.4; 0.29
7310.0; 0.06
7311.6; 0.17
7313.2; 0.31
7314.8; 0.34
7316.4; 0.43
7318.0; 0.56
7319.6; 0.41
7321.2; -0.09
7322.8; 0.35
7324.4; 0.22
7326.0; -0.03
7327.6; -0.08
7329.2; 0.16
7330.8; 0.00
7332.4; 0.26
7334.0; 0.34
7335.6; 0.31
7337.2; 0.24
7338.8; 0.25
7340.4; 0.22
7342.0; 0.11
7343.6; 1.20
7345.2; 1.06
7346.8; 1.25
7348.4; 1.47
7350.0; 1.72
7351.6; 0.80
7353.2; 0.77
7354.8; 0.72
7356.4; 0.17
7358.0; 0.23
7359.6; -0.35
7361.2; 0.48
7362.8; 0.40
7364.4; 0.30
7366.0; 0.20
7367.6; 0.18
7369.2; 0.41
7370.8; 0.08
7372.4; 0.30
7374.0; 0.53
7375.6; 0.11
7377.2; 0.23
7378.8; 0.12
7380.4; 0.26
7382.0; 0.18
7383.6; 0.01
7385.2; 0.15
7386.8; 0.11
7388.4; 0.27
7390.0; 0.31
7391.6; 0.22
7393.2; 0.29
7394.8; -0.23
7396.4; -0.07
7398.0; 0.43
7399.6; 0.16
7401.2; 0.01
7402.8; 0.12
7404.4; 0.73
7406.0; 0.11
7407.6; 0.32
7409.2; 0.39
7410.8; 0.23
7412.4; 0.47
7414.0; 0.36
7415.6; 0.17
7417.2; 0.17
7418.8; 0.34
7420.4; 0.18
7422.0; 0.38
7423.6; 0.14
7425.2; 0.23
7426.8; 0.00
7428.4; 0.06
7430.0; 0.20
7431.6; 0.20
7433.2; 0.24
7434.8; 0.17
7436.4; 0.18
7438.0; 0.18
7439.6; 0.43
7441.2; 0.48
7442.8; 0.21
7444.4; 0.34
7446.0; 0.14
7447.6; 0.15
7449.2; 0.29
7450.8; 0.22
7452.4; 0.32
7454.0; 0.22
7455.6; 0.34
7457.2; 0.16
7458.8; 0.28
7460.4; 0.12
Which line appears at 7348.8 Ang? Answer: [O III]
